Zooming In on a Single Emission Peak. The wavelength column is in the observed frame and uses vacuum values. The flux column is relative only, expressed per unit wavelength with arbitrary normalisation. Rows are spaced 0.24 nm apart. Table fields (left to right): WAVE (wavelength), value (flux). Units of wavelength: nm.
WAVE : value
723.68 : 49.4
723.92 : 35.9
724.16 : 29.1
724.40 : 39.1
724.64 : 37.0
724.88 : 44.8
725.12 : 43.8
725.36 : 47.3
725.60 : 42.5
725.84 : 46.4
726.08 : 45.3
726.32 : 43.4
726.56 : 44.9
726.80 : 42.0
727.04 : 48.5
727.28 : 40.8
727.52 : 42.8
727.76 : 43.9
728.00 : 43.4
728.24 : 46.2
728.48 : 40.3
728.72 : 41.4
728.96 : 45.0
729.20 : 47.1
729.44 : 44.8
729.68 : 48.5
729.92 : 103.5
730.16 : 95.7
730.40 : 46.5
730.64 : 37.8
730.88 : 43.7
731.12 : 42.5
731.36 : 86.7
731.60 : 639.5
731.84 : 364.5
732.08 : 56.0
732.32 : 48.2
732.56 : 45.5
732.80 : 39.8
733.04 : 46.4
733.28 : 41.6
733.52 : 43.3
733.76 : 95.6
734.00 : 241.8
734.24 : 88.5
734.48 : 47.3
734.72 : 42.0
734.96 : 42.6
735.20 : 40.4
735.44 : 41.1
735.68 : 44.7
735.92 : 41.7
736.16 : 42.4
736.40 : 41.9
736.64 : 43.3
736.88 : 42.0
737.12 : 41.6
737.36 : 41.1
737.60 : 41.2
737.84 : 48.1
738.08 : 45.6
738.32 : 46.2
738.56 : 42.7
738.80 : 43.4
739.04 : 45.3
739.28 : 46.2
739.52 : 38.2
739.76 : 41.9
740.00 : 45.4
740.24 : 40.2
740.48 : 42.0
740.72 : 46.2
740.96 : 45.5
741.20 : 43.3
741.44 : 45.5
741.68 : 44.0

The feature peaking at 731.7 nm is H-alpha 6563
